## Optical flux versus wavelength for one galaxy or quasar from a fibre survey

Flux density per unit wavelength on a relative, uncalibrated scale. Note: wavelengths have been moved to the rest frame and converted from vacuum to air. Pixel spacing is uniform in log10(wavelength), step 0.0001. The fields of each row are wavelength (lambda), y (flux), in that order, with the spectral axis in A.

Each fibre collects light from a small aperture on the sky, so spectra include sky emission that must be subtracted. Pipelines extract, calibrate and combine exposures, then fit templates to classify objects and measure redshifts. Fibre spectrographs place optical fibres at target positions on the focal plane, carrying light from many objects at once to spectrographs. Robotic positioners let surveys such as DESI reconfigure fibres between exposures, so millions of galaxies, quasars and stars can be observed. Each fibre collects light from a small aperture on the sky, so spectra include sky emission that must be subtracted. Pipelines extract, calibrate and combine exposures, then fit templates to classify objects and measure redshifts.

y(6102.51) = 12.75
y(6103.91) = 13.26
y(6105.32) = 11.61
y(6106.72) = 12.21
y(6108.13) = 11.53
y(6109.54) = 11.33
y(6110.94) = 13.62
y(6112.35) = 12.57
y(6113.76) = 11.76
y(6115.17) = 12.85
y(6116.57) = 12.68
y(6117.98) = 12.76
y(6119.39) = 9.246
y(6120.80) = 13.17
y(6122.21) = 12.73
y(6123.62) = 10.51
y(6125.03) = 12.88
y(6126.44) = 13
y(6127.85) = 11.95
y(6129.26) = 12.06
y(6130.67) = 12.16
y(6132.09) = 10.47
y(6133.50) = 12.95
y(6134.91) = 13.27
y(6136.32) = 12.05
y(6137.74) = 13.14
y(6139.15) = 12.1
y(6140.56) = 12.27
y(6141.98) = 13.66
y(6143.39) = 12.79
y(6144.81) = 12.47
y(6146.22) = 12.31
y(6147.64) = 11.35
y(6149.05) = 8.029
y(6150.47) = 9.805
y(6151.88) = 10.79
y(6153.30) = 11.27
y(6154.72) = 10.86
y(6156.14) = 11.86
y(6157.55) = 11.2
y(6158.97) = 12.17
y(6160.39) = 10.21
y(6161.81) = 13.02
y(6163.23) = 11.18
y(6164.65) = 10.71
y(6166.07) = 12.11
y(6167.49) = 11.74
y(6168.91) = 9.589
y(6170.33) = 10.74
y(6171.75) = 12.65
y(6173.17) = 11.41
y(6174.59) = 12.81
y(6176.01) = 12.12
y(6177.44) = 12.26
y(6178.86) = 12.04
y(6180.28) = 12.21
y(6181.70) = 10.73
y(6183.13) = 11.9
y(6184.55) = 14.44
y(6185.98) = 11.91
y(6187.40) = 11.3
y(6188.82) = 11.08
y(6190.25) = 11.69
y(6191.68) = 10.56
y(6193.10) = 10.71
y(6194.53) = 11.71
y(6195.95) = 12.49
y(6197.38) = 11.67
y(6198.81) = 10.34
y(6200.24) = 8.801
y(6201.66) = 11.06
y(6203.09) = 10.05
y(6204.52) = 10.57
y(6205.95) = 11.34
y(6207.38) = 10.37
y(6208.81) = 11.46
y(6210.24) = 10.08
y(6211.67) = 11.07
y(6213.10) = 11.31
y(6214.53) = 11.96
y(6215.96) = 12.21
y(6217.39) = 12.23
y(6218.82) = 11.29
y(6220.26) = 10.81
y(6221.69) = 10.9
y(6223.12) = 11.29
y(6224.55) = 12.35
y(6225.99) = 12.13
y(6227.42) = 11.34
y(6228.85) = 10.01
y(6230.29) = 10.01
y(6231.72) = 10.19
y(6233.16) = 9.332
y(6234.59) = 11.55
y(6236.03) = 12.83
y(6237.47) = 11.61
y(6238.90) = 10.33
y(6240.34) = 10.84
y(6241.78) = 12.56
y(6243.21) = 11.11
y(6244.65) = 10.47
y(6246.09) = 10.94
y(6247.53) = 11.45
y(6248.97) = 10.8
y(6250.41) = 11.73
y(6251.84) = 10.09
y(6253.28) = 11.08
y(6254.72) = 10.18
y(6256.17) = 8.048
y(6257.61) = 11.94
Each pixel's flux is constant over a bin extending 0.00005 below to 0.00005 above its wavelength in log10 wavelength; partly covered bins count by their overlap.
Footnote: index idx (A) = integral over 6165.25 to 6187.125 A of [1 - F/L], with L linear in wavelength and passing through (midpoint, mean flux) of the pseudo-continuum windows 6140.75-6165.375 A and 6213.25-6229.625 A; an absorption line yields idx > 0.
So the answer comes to -0.9 A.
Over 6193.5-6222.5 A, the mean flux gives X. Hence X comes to 11.1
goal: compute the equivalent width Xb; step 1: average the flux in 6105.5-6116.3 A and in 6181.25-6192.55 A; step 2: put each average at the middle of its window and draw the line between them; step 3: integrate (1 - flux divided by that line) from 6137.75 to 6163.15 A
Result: 0.8 A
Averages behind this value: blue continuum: 12.3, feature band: 11.6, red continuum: 11.7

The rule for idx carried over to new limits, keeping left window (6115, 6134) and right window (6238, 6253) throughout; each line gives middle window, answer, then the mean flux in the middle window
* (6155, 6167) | 0.2 A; 11.5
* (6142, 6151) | 0.4 A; 11.3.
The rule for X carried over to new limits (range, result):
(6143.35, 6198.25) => 11.5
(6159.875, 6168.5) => 11.5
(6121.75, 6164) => 11.8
